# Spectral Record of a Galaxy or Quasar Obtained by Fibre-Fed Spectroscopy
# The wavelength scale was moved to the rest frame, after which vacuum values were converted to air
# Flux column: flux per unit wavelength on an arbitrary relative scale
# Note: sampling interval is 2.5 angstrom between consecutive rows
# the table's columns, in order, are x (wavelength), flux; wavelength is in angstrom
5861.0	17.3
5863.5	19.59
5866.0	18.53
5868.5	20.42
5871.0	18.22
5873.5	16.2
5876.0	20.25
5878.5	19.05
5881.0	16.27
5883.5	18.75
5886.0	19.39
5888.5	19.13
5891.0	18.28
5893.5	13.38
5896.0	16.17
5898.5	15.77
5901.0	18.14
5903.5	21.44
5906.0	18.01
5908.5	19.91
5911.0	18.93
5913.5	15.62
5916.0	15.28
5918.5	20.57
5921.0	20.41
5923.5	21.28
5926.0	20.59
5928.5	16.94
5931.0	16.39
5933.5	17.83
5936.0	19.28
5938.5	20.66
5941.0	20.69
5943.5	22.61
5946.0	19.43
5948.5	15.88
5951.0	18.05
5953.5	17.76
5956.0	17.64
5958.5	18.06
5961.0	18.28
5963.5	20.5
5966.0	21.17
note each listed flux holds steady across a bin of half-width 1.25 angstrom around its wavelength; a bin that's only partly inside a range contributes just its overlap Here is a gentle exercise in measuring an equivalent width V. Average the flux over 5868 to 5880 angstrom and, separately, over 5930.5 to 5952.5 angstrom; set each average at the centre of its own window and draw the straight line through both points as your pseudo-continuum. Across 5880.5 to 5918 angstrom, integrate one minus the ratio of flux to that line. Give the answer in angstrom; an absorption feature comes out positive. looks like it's 2.2 angstrom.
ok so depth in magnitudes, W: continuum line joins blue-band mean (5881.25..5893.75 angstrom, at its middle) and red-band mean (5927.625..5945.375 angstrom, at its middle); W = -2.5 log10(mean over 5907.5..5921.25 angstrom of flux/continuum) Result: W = 0.02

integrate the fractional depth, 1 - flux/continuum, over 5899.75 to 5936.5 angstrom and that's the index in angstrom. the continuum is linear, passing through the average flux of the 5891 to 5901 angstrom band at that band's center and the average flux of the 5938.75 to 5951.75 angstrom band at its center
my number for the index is -2.6 angstrom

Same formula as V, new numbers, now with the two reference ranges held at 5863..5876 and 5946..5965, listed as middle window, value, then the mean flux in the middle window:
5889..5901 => 1.4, 16.3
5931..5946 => -1.3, 19.8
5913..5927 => -0.6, 19.1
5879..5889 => 0.1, 18.4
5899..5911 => -0.4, 19.1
